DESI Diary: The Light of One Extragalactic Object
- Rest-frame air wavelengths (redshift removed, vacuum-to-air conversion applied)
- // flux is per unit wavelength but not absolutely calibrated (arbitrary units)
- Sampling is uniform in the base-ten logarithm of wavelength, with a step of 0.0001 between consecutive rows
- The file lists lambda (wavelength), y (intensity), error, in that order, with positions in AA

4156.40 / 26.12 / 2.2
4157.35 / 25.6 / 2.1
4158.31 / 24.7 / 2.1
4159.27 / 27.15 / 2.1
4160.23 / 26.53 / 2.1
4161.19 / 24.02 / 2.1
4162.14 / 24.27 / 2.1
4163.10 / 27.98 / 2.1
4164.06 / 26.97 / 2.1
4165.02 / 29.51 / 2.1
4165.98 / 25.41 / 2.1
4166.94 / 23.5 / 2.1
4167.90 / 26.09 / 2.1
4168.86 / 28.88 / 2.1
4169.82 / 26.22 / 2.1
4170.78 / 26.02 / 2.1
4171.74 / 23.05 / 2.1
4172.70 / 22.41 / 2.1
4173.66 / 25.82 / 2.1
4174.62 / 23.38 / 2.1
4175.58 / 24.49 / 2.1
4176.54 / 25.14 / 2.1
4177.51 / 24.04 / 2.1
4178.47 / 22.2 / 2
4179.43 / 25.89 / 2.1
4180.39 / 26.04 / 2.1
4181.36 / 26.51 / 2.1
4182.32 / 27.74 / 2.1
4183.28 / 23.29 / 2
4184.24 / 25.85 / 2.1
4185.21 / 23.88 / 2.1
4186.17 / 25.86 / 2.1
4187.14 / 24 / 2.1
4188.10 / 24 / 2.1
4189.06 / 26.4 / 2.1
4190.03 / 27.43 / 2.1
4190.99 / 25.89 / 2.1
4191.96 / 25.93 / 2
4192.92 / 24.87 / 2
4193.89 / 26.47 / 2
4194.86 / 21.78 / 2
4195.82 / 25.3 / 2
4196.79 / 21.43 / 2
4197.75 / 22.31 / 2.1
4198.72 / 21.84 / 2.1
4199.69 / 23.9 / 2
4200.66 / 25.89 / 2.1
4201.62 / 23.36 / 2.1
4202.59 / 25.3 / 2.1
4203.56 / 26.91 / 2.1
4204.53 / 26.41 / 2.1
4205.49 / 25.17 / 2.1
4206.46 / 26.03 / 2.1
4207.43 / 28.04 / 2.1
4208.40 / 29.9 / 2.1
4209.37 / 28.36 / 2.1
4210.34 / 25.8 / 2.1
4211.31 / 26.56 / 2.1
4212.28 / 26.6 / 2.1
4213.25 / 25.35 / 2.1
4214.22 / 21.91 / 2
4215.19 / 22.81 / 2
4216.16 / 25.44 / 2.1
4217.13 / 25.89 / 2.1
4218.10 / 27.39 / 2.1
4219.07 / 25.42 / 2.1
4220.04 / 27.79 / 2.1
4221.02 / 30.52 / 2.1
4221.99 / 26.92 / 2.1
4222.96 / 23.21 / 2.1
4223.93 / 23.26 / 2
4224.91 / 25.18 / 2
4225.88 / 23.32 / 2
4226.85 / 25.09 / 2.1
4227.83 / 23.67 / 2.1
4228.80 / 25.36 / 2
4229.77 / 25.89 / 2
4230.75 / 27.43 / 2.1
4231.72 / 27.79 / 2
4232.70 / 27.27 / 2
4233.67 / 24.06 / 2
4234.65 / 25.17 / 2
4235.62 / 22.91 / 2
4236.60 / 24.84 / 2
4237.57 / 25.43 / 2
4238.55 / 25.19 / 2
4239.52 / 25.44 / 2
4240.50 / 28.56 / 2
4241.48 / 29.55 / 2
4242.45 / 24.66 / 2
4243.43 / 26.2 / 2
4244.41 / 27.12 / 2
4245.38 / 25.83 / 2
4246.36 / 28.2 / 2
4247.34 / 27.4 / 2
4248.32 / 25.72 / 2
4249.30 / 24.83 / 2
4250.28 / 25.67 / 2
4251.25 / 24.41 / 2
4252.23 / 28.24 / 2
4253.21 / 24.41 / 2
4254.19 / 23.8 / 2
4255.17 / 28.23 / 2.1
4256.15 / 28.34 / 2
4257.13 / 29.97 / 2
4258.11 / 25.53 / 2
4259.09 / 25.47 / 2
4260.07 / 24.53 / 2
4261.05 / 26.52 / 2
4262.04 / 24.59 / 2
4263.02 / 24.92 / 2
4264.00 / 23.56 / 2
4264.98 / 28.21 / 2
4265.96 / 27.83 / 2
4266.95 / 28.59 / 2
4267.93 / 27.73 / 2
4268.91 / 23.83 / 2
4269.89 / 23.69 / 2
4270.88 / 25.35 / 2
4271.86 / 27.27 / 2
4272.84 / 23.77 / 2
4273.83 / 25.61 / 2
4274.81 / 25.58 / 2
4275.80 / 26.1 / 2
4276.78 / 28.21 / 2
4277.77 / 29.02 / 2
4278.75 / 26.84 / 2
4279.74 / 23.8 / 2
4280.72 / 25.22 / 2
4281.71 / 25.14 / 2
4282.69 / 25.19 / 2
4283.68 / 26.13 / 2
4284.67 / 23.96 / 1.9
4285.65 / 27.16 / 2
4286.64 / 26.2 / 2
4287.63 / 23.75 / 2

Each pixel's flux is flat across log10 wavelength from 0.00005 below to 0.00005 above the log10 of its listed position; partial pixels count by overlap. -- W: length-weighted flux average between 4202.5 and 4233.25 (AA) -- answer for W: 26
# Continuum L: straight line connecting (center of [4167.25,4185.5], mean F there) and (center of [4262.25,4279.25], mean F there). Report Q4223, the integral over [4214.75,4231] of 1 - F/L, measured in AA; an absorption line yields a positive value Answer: 0.1 AA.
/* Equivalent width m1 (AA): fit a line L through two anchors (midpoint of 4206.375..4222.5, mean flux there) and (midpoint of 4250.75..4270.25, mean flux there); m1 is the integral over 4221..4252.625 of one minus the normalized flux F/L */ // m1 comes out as 0.6 AA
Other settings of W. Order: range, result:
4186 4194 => 25.6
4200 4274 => 25.9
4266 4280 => 26.2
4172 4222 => 25.3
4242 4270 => 26.2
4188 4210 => 25.4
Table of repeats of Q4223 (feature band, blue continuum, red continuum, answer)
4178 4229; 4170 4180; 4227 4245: -0.51 AA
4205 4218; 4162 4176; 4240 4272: -0.03 AA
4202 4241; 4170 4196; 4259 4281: -0.67 AA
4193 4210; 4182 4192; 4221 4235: 0.16 AA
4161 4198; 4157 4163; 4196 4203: -0.97 AA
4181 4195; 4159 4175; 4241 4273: 0.23 AA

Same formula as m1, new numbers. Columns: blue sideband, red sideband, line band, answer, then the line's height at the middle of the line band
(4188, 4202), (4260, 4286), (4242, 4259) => -0.60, 25.5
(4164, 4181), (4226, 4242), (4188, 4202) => 0.53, 25.4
